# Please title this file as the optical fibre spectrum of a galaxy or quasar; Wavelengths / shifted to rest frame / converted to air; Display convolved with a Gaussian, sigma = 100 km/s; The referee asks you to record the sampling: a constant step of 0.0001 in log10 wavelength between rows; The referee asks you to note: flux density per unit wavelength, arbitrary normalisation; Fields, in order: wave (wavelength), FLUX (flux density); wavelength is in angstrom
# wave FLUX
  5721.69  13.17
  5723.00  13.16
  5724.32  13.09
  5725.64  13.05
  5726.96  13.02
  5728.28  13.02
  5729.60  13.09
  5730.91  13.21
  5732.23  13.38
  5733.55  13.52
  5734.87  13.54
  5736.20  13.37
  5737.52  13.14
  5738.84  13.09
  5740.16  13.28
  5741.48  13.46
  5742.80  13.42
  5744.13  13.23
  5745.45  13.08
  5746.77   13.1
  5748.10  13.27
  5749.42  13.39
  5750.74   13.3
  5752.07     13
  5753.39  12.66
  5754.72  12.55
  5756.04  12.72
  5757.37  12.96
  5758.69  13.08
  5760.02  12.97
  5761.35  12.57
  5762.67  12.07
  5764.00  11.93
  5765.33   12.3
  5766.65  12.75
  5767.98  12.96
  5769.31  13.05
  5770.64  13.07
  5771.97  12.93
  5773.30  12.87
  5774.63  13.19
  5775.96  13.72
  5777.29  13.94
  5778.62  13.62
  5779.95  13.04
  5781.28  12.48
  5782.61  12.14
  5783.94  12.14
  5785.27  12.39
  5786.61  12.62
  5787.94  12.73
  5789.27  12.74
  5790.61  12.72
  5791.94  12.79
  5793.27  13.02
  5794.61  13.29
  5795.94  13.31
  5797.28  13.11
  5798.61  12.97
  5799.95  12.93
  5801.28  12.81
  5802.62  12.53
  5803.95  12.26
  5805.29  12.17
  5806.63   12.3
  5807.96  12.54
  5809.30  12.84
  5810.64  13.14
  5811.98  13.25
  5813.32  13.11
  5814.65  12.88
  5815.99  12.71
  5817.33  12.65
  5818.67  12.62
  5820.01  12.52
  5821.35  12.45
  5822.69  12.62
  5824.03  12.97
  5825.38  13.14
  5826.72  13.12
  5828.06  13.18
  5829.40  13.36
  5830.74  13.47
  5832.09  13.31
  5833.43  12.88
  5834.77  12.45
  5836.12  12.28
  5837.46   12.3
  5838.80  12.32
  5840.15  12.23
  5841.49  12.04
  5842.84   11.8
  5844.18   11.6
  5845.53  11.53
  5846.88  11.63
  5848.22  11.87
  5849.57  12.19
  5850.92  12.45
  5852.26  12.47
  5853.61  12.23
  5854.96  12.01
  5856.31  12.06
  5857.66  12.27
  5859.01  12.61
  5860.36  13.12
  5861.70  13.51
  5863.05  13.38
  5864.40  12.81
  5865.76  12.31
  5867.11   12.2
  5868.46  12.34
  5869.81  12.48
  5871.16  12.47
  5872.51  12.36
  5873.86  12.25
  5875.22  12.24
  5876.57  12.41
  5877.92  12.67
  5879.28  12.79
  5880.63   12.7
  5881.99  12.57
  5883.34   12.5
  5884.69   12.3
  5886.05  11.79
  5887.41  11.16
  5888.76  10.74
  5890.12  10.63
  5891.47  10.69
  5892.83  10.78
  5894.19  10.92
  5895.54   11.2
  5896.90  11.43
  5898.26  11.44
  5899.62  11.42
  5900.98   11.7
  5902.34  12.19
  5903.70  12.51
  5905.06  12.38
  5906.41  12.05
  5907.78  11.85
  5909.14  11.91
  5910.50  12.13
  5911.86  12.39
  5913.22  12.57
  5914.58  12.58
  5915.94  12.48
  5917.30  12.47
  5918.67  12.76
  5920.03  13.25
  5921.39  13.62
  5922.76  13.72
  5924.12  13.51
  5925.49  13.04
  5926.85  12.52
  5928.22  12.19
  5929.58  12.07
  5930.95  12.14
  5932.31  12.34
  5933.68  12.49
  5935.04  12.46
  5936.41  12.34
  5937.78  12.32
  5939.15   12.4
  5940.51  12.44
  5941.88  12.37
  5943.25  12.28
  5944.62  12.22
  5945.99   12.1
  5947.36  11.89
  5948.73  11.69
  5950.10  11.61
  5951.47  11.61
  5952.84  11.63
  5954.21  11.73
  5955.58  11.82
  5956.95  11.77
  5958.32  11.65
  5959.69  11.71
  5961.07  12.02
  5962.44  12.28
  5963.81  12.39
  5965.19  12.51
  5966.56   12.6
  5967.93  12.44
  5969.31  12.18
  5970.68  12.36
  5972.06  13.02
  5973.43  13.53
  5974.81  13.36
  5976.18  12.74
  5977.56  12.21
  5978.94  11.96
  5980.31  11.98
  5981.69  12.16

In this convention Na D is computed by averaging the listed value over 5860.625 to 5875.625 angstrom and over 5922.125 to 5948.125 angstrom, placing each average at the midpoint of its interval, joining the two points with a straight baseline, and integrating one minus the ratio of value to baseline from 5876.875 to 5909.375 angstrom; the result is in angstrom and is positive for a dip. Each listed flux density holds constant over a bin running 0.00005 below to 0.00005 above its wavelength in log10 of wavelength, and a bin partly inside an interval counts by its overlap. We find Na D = 2.02 angstrom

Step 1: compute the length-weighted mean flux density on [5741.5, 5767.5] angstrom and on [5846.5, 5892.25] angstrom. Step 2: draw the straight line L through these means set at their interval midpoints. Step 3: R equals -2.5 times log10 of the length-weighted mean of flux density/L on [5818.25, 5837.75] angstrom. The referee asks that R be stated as -0.03 mag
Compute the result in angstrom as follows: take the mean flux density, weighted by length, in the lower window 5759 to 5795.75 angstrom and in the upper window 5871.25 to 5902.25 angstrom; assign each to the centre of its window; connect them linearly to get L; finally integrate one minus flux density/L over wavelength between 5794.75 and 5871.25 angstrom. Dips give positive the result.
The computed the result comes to -1.9 angstrom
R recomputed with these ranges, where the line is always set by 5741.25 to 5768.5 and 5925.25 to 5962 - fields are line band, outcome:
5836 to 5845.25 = 0.04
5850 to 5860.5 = 0.01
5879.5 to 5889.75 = 0.03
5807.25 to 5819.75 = -0.02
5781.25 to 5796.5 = 0.00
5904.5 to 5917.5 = 0.00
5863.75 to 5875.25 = 0.00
